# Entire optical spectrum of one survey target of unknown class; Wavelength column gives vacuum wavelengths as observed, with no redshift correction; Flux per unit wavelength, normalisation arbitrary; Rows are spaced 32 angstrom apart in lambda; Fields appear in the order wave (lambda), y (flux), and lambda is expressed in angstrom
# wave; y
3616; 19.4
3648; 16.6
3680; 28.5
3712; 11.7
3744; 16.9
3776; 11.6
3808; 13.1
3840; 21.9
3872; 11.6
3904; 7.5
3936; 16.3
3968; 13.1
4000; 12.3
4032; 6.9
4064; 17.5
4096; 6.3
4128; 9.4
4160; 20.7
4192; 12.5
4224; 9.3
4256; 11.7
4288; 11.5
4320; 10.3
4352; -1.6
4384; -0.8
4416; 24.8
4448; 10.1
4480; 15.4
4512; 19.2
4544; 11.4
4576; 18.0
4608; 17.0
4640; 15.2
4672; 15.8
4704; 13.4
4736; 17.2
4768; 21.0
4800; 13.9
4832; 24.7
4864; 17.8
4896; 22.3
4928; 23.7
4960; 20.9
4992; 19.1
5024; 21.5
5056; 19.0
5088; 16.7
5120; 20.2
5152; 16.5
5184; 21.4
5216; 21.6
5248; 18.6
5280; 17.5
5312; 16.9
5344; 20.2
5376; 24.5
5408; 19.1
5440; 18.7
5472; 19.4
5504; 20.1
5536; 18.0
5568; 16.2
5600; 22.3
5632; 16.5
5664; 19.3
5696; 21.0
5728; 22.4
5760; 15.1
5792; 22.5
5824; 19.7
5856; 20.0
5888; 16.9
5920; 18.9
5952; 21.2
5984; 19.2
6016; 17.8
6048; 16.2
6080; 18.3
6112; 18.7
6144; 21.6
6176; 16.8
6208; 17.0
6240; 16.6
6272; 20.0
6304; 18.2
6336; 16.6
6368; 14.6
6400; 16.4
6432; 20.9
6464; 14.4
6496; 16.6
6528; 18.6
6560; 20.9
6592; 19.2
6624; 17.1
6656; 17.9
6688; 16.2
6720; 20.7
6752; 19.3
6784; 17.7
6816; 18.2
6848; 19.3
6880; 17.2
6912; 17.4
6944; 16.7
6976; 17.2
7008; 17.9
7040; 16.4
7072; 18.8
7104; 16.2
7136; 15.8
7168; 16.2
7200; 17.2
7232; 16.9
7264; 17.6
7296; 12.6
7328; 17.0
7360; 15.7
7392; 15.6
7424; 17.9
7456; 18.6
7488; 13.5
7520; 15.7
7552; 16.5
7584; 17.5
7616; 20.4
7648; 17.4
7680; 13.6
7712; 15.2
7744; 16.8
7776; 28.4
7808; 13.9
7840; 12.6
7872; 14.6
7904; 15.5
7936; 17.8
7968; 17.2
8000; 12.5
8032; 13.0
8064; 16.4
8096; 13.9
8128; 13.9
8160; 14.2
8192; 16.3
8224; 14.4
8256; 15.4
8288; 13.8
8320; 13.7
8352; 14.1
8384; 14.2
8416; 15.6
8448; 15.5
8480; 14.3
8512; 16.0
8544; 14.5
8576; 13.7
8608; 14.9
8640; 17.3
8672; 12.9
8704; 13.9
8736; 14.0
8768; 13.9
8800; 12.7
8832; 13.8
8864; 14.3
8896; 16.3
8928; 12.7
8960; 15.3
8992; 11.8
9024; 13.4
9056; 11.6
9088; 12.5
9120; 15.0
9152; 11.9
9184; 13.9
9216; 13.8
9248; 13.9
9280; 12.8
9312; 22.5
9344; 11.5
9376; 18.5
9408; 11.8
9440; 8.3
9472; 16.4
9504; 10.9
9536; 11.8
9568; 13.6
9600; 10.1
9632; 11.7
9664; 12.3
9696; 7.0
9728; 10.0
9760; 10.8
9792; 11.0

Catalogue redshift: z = 0.18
